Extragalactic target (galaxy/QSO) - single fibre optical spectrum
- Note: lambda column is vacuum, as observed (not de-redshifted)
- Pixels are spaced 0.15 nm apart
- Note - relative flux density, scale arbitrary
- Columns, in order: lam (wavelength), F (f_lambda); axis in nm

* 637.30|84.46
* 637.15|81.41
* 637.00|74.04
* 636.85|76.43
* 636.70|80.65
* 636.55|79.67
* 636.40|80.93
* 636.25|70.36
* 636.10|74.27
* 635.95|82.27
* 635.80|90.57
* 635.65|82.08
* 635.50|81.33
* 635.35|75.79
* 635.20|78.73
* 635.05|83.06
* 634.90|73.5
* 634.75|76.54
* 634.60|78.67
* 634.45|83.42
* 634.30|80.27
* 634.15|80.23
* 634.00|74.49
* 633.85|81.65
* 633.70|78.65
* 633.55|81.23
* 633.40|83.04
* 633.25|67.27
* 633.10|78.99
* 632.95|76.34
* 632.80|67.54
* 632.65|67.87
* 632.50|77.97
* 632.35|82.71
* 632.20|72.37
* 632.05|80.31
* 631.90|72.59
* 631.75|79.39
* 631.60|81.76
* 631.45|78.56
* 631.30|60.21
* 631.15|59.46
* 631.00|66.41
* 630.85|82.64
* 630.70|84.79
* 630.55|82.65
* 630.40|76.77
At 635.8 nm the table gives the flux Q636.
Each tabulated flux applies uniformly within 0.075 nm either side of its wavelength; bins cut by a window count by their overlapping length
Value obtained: 90.57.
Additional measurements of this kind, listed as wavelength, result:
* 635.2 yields 78.73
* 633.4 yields 83.04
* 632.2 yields 72.37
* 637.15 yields 81.41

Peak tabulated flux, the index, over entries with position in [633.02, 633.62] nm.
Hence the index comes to 83.04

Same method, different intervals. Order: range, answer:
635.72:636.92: 90.57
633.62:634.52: 83.42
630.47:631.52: 84.79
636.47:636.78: 80.65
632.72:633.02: 76.34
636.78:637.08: 76.43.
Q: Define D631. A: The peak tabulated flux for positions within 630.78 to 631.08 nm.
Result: 82.64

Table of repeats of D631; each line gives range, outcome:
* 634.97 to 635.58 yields 83.06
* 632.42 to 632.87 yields 77.97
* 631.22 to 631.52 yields 78.56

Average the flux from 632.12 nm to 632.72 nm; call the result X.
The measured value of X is 75.3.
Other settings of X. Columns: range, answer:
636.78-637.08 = 75.3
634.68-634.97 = 75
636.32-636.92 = 79.4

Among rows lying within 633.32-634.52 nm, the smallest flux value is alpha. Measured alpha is 74.49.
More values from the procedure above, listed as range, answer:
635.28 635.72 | 75.79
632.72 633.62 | 67.27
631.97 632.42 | 72.37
